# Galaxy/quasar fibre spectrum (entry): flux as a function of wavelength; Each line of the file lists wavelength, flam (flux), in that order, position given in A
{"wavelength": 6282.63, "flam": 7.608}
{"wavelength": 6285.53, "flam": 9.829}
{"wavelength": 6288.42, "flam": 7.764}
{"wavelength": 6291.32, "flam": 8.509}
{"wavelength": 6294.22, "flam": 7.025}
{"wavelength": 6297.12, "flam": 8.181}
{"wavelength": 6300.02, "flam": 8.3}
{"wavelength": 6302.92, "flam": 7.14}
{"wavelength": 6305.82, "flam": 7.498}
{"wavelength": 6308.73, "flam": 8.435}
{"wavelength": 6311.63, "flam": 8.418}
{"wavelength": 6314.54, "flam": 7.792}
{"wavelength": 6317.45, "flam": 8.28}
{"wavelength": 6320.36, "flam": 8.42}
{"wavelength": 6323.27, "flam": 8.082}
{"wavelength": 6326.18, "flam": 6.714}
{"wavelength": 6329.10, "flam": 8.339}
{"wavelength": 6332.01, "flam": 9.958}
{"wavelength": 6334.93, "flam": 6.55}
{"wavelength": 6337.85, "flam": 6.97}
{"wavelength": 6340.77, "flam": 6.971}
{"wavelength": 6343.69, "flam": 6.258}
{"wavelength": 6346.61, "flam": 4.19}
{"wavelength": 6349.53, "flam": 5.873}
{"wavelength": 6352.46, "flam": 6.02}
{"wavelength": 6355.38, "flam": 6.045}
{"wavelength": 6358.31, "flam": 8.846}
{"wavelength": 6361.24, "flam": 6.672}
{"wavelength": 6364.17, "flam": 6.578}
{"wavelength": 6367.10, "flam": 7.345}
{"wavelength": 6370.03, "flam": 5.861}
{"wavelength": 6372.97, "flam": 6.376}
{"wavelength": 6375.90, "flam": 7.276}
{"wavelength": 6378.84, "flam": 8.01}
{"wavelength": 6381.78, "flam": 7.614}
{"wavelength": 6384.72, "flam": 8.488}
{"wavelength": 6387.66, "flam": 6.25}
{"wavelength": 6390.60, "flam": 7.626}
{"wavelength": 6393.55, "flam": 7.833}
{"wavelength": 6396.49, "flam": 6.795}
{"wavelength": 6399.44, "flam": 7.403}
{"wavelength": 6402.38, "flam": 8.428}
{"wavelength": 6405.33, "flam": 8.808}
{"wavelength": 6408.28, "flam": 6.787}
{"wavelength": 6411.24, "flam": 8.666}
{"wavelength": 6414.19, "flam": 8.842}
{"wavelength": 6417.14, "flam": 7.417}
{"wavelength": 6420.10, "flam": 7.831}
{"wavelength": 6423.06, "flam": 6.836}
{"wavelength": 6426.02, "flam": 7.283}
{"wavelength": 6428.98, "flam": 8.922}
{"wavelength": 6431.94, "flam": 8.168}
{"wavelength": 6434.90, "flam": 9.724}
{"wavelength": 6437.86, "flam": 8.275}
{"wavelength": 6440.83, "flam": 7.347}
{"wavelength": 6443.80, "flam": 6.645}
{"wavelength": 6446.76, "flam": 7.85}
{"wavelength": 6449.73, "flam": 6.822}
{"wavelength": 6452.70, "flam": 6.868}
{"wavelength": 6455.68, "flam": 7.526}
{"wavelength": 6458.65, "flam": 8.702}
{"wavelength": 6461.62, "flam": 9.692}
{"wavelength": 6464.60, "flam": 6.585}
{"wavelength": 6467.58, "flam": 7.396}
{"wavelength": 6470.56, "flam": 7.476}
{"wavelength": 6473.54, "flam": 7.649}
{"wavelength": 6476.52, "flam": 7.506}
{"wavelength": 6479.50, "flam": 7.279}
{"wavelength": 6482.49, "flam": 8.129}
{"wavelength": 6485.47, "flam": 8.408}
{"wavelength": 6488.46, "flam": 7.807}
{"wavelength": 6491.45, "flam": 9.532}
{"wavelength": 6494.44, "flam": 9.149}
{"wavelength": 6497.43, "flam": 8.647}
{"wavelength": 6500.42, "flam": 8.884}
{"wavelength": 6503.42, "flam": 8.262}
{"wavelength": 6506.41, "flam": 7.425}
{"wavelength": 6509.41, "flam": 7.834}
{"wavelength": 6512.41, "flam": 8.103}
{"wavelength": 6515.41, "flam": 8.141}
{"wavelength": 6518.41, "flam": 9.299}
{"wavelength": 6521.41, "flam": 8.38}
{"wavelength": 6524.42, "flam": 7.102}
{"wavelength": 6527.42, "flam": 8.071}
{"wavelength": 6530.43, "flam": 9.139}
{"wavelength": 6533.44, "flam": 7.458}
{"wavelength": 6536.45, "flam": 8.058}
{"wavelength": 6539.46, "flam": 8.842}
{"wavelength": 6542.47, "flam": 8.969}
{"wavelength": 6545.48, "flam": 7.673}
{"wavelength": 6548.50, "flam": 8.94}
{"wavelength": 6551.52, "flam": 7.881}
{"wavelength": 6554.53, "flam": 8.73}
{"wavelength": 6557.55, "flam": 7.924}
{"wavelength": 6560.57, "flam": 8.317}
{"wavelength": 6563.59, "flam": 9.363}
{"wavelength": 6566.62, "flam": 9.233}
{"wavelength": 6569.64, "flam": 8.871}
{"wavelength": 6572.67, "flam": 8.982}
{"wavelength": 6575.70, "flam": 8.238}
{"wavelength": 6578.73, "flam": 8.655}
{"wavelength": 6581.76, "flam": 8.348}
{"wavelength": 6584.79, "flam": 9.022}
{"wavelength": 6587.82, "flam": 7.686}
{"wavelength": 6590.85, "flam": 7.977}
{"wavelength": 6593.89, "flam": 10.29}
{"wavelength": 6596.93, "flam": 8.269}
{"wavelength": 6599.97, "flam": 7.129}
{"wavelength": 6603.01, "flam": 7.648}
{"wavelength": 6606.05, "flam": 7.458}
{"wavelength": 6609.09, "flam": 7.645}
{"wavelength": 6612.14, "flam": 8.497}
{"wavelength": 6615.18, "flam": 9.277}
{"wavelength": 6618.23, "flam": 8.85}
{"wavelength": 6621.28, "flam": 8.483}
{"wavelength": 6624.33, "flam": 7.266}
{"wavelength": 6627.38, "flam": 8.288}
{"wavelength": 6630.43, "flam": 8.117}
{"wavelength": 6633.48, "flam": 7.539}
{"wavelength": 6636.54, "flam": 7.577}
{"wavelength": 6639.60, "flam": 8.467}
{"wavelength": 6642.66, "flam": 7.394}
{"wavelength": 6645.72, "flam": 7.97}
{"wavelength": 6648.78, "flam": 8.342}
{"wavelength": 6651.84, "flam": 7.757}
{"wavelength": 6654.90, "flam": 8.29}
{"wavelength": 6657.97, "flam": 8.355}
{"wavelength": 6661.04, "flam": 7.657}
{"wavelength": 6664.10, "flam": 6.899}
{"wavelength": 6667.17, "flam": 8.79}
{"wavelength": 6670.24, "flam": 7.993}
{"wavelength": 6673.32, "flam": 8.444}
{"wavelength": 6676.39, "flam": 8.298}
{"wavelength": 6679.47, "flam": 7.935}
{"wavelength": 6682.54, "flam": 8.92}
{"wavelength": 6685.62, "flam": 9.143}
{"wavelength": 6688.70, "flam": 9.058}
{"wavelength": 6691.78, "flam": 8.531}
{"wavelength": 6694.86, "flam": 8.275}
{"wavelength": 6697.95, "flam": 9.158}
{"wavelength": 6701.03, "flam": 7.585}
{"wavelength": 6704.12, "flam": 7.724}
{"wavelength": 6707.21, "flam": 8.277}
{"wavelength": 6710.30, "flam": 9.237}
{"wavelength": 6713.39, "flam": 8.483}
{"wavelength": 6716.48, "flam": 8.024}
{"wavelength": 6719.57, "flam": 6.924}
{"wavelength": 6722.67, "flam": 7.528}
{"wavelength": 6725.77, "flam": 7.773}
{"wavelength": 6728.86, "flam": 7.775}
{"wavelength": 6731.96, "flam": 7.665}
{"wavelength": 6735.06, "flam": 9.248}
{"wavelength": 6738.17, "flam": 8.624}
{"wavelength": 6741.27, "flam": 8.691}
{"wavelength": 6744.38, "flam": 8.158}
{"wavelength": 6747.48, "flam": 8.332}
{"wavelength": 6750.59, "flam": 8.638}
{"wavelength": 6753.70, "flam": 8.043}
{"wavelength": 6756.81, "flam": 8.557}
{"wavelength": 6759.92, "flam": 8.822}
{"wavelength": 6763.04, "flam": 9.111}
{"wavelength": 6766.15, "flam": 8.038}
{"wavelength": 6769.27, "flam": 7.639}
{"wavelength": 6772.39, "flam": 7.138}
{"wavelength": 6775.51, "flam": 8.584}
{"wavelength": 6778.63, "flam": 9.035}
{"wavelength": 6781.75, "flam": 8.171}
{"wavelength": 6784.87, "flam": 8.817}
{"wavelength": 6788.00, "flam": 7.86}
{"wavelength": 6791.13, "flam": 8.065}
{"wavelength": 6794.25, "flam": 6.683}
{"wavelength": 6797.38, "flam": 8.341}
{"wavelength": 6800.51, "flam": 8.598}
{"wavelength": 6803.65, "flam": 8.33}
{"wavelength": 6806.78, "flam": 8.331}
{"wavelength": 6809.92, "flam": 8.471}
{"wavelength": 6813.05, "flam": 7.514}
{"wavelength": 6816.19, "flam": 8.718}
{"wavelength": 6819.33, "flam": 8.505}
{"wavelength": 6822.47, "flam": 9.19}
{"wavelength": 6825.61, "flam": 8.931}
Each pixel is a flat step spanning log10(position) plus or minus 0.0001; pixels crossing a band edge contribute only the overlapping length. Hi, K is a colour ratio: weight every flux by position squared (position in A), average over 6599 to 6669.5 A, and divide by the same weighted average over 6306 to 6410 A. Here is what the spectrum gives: 1.19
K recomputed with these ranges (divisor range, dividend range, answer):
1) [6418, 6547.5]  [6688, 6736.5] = 1.09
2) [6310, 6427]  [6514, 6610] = 1.21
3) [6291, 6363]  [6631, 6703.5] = 1.23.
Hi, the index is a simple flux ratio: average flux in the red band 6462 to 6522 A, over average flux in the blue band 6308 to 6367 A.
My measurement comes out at 1.1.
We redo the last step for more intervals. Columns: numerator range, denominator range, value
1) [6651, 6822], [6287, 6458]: 1.10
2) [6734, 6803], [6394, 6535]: 1.04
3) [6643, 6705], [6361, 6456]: 1.09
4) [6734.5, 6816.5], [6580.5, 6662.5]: 1.02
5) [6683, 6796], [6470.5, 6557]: 1.00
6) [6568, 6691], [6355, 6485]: 1.08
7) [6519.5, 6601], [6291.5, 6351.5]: 1.13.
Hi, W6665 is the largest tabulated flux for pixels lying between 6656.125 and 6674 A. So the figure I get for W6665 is 8.79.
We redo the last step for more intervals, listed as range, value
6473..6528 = 9.532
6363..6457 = 9.724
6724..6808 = 9.248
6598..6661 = 9.277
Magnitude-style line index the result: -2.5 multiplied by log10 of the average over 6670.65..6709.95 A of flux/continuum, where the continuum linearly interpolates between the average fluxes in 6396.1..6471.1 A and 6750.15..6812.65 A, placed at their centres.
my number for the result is -0.04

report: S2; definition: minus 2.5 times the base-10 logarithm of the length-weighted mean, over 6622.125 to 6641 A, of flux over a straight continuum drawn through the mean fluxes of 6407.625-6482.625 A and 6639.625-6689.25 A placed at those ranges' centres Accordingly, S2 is 0.03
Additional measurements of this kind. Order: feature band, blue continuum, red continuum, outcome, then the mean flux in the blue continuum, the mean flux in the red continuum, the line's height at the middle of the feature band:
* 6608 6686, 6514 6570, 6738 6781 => 0.034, 8.43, 8.38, 8.41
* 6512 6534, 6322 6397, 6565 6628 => -0.037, 7.06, 8.39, 7.98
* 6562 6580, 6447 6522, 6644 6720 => -0.095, 8.05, 8.26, 8.14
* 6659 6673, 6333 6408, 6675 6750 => 0.031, 7.02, 8.31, 8.14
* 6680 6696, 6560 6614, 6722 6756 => -0.056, 8.43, 8.25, 8.31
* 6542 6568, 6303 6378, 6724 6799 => -0.108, 7.19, 8.24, 7.73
